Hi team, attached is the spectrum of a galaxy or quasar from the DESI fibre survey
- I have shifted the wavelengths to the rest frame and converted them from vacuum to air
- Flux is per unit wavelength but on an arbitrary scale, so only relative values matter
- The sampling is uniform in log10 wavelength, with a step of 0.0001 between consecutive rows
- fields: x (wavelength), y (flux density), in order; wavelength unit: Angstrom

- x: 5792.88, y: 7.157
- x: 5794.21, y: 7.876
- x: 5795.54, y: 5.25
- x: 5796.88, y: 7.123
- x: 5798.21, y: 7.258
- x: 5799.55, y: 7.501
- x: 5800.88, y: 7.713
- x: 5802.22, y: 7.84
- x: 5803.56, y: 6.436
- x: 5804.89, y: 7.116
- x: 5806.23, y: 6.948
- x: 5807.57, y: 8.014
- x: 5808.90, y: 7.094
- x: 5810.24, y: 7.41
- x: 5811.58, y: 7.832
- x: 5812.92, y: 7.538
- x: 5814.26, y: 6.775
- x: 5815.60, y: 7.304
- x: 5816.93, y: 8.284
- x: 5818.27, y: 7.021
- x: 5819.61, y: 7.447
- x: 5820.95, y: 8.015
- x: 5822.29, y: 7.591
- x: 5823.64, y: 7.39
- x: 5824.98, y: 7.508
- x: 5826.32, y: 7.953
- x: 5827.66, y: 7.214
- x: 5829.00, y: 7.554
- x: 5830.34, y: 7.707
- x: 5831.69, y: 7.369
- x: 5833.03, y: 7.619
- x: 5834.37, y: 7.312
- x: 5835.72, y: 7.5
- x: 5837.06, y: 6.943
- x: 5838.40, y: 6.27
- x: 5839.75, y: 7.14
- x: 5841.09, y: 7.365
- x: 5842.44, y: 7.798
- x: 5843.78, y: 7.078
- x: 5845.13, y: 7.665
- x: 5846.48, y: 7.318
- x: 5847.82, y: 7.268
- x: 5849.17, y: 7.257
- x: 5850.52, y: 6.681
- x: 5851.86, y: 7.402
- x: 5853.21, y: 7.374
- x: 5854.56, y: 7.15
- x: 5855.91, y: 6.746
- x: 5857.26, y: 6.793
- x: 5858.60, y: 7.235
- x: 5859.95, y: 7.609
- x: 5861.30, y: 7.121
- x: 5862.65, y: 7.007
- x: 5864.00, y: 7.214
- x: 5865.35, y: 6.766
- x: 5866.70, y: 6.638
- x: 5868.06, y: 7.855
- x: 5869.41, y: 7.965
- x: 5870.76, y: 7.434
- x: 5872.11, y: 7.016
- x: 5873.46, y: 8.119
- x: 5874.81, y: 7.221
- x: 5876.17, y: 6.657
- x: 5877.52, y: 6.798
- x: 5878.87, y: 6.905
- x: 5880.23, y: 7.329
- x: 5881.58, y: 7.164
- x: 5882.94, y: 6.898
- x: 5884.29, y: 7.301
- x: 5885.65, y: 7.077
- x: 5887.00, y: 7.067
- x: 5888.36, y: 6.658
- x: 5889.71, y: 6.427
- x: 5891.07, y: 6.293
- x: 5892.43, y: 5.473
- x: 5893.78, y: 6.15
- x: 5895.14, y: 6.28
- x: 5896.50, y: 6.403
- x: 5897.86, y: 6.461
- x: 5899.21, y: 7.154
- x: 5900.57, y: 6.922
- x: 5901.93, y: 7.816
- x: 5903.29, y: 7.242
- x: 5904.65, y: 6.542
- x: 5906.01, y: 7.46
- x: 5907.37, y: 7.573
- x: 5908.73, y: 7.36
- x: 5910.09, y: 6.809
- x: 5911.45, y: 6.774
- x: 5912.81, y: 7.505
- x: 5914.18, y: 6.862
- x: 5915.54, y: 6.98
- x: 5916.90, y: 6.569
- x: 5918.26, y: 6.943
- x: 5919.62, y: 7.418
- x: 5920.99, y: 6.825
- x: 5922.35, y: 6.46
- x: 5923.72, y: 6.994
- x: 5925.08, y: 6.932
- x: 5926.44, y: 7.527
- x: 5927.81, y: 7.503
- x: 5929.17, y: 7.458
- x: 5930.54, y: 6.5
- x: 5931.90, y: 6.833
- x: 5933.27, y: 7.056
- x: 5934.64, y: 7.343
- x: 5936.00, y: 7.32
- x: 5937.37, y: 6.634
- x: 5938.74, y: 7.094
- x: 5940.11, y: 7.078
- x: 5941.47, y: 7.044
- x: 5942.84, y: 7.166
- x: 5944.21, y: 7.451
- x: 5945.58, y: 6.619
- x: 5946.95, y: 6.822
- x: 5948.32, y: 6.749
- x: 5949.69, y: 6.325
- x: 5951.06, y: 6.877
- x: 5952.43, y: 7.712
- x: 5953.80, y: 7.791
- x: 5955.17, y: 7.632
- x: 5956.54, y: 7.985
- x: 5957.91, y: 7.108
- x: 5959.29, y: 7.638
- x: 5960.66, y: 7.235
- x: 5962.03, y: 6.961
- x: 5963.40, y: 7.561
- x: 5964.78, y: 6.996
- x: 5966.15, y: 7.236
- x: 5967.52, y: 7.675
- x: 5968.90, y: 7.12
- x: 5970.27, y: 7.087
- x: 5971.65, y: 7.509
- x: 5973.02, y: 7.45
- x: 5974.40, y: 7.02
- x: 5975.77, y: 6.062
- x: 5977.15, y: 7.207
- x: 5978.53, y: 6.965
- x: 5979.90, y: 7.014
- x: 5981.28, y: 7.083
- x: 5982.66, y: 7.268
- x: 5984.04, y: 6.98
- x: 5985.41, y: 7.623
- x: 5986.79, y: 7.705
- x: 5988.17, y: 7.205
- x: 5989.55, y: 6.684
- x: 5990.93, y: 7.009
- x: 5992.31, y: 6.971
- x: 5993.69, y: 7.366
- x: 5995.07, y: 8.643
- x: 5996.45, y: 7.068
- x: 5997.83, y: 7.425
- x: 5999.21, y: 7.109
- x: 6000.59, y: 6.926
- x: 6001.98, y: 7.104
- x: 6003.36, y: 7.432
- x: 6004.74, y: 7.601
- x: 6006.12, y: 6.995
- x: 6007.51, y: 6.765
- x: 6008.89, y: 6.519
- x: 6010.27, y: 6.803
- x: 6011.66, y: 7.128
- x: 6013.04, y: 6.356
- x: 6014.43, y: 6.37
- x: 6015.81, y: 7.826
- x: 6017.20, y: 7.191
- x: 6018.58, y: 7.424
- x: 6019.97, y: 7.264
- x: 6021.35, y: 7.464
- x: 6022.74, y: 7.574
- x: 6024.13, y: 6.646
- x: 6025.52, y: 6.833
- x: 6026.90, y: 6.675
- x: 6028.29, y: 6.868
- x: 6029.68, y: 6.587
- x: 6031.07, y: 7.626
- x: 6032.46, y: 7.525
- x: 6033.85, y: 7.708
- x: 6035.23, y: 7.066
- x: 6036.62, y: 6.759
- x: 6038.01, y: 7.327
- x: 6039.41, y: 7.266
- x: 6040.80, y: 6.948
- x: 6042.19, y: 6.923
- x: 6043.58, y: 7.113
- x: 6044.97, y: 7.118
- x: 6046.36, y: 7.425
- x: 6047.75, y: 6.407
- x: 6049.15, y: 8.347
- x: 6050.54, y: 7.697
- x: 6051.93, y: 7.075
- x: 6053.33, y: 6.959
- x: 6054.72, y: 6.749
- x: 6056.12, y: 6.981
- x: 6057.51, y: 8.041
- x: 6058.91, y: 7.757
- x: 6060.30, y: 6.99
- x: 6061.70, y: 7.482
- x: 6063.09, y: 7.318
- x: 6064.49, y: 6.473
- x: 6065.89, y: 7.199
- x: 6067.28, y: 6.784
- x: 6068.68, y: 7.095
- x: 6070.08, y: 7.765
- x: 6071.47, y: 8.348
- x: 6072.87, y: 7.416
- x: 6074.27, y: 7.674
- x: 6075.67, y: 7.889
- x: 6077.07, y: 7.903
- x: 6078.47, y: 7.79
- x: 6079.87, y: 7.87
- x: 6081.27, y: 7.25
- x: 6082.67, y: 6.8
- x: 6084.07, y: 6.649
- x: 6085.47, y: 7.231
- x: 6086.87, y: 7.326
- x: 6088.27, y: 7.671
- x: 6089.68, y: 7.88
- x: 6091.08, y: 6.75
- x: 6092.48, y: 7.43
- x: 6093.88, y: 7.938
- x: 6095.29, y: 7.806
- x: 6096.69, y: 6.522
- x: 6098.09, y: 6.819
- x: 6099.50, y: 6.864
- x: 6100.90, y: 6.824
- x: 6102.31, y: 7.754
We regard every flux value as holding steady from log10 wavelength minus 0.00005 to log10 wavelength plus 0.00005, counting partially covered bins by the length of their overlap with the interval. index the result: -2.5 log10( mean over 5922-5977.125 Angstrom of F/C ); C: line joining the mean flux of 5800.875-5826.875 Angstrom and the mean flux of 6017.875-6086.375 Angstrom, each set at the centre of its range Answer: 0.03 mag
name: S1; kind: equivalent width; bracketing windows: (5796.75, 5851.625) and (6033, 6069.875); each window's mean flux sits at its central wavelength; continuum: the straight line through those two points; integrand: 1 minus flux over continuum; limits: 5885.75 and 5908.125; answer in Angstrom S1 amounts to 1.7 Angstrom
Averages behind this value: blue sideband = 7.37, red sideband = 7.2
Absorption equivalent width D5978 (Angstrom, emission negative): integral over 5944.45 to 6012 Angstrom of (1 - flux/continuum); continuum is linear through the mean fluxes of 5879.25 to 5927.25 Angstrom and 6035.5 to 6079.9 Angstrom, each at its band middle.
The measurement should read -0.7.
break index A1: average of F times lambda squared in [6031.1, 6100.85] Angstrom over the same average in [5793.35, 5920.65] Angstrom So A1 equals 1.1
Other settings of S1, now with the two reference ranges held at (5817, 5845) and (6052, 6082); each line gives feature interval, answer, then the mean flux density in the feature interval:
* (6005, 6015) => 0.9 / 6.75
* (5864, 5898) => 2.3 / 6.91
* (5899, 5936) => 1.6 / 7.09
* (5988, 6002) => 0.3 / 7.23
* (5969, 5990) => 0.8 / 7.13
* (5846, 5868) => 0.9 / 7.12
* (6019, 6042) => 0.9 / 7.13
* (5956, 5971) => 0.2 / 7.32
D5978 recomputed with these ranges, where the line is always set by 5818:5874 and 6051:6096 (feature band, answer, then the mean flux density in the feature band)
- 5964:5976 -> 0.30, 7.17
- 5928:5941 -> 0.52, 7.06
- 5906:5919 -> 0.48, 7.07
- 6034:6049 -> 0.55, 7.11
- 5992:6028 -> 1.15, 7.13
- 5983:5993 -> 0.26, 7.17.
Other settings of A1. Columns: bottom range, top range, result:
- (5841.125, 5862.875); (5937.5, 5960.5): 1.03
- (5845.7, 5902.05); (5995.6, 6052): 1.07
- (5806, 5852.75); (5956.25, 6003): 1.03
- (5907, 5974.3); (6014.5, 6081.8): 1.06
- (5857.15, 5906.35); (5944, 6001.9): 1.06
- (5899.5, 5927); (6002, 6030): 1.03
